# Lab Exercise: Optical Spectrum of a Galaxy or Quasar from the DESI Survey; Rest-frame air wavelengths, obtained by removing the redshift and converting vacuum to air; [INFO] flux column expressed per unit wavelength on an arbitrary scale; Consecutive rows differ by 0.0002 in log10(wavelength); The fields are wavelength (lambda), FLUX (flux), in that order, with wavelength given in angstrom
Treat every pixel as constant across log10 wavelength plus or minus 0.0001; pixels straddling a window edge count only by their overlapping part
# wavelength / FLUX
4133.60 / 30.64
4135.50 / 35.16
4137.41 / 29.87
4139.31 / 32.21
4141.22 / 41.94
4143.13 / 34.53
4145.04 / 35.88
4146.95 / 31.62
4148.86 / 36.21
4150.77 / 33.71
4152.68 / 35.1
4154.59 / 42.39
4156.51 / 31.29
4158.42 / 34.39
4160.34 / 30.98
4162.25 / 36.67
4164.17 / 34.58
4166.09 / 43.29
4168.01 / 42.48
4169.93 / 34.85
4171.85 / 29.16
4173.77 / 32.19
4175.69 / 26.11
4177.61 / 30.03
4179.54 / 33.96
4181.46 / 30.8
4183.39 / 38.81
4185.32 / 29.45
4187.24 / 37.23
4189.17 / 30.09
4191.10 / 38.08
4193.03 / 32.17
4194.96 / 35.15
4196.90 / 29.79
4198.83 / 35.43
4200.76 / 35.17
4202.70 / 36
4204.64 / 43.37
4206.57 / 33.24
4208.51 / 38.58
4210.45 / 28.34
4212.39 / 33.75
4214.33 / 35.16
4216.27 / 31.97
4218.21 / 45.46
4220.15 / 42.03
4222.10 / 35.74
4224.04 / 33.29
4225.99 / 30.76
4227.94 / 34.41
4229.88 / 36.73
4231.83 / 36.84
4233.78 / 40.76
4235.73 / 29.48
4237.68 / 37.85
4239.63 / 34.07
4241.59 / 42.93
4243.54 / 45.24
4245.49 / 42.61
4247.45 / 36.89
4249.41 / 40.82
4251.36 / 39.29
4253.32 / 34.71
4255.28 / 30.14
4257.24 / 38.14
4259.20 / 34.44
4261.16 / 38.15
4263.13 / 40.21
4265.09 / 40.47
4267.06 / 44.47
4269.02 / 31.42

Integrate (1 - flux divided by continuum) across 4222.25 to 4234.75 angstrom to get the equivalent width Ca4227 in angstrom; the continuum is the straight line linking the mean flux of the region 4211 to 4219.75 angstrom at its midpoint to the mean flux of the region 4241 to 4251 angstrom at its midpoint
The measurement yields 1.0 angstrom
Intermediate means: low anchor 36.6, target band 35.5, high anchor 41.5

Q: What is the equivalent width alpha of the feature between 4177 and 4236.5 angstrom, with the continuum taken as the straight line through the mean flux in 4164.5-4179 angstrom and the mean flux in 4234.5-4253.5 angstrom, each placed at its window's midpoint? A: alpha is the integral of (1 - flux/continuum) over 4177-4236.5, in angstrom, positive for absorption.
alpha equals 2.1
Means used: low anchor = 34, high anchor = 38.6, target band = 35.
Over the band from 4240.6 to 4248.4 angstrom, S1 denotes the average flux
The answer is 41.9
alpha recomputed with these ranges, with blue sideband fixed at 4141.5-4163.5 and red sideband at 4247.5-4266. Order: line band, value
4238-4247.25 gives -0.9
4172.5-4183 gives 1.3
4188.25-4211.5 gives 0.9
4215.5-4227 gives 0.0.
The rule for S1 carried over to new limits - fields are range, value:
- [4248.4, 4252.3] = 40.1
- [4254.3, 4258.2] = 34.1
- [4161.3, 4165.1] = 35.6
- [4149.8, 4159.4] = 35.4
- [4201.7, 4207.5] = 37.5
